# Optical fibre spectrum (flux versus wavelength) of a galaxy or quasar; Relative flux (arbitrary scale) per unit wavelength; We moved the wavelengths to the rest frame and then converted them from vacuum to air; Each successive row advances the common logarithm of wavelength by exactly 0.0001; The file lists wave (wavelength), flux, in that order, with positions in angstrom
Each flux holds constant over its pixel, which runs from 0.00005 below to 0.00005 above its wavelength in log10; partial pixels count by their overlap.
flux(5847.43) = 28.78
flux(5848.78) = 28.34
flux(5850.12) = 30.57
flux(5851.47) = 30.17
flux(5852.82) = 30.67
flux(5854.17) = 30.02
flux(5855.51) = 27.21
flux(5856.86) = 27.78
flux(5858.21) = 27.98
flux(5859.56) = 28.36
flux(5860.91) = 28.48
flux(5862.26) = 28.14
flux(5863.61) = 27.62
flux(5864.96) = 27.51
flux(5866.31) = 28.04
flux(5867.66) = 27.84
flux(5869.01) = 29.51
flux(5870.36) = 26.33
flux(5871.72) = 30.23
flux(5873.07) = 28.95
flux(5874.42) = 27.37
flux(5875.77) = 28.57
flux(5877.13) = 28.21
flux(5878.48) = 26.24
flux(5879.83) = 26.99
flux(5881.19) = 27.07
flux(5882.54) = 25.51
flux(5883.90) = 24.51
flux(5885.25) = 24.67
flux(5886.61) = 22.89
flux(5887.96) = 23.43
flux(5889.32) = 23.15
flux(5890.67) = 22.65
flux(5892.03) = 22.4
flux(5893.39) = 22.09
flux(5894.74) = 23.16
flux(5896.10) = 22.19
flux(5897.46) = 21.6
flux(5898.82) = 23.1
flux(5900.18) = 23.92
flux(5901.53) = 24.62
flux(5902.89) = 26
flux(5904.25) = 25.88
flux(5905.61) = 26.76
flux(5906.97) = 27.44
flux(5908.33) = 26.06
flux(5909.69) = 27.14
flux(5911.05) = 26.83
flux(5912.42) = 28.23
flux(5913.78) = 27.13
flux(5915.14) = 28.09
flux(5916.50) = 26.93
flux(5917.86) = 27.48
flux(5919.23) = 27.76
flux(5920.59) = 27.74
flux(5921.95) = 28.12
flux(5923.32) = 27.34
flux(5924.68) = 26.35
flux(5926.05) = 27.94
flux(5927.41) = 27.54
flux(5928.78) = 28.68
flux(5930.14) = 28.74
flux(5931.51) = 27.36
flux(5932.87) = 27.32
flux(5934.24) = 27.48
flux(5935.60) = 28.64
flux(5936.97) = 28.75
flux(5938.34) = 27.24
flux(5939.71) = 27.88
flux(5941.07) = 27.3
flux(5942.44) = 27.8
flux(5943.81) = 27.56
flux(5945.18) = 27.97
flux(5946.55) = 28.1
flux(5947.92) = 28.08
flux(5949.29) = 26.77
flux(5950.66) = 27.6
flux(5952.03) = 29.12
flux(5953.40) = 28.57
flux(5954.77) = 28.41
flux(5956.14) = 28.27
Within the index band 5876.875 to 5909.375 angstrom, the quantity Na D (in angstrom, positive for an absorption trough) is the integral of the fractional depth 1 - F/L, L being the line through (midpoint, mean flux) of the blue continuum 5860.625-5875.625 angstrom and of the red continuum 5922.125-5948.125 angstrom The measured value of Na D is 4.0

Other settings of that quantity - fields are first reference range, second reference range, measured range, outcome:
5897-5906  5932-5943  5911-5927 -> -0.8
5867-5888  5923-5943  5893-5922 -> 1.6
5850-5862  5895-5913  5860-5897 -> 1.6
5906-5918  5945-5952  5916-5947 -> -0.2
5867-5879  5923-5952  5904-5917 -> 0.4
